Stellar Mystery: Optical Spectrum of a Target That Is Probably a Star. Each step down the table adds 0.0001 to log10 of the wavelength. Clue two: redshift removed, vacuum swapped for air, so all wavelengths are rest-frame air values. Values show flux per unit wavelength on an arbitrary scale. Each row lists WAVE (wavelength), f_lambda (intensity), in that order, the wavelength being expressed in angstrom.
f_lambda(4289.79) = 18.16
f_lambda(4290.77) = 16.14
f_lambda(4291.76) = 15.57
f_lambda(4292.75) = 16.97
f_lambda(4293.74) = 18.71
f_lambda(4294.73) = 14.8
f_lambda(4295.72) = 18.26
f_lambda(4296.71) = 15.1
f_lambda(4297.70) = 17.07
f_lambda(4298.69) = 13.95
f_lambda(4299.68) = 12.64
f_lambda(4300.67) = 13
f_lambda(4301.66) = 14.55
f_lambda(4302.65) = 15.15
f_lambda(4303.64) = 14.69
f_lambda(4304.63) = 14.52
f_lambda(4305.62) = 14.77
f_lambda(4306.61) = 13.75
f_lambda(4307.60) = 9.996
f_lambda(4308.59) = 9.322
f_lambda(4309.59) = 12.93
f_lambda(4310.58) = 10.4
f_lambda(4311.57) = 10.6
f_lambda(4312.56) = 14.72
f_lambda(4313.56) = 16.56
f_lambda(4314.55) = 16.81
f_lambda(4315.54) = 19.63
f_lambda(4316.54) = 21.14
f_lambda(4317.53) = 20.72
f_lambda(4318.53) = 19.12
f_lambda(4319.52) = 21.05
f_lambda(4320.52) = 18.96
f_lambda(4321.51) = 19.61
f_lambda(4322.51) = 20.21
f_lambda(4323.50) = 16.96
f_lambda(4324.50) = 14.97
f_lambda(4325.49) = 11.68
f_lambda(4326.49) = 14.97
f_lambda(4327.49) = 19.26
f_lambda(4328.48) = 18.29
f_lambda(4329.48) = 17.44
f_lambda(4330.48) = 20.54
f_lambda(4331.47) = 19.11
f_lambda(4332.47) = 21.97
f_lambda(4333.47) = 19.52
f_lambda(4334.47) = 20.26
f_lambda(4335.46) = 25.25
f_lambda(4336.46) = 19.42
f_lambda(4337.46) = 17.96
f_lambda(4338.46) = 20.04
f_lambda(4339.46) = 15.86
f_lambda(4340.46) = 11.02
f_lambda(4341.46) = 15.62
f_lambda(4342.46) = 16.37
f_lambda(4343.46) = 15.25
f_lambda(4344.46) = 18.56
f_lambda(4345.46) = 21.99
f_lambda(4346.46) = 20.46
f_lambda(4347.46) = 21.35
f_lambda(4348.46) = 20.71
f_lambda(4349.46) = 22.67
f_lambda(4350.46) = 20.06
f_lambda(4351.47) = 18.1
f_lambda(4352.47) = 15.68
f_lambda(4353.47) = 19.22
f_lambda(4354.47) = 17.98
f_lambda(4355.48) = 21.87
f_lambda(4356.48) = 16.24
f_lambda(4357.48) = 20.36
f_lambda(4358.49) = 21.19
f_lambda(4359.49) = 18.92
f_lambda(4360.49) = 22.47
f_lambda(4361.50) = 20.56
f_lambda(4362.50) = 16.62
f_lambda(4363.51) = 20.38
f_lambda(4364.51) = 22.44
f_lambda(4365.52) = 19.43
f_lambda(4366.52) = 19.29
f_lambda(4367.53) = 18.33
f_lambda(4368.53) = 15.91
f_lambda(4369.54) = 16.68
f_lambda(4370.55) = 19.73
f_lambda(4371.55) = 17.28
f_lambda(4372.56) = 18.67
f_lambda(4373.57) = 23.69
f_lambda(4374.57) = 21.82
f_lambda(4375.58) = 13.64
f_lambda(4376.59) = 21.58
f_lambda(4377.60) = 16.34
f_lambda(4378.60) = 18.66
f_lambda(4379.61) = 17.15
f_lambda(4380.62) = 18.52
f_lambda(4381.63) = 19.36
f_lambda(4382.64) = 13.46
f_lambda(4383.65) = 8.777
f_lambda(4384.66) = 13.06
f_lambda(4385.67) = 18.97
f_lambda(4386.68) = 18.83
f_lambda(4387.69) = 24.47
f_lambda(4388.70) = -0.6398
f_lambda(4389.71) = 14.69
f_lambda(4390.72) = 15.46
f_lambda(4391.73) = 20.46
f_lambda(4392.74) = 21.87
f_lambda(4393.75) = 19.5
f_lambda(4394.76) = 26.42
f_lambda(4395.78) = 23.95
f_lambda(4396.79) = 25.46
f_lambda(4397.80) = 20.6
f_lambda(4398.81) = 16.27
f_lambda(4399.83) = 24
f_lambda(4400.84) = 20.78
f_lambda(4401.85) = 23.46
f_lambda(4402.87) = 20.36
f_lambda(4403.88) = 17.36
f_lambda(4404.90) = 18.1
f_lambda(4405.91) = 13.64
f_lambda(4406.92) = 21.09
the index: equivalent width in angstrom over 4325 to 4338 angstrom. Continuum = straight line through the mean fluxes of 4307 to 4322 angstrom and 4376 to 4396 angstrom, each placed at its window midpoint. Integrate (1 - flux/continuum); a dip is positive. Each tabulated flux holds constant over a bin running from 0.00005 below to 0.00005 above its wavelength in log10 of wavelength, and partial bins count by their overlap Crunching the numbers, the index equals -2.0 angstrom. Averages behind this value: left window 16.1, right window 17.4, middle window 18.9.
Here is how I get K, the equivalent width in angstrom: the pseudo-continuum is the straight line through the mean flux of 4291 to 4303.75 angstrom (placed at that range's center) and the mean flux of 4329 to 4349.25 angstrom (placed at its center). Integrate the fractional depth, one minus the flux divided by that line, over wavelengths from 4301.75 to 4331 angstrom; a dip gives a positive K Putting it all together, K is 1.6 angstrom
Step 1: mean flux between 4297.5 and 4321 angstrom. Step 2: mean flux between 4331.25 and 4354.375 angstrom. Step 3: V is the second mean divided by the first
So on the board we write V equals 1.2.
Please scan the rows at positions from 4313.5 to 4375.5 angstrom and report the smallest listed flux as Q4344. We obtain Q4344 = 11.02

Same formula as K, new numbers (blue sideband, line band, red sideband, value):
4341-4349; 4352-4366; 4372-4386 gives -1.0 angstrom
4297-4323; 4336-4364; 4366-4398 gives -2.9 angstrom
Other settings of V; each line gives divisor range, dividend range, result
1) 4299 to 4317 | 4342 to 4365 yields 1.38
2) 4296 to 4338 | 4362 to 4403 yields 1.12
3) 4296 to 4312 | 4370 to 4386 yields 1.31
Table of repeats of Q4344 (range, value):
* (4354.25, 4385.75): 8.777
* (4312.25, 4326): 11.68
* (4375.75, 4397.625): -0.6398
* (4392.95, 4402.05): 16.27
